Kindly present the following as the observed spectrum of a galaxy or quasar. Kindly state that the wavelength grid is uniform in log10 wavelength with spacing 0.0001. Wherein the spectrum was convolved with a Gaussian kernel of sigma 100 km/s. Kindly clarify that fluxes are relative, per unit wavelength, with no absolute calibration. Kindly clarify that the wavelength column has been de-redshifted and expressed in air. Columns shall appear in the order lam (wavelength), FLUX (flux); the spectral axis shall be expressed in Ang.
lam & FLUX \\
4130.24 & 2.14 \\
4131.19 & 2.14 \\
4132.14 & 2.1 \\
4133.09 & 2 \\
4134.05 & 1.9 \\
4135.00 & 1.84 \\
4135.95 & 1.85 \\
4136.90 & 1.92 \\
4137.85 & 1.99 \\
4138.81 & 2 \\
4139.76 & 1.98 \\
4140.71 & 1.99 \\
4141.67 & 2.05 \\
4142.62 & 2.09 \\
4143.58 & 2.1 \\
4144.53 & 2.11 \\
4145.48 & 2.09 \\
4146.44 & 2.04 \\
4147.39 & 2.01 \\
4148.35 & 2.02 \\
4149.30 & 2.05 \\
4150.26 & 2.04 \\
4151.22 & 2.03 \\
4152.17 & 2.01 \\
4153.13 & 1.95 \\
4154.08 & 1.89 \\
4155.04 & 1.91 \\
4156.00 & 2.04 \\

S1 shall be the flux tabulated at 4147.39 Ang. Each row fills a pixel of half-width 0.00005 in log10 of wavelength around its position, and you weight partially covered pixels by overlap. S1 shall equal 2.01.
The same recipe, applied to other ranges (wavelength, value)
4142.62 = 2.09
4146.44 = 2.04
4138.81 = 2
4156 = 2.04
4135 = 1.84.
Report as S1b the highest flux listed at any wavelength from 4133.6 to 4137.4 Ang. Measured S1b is 1.92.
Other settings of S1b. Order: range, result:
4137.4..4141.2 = 2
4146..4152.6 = 2.05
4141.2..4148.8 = 2.11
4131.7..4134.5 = 2.1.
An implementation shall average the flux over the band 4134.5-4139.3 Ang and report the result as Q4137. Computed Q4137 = 1.92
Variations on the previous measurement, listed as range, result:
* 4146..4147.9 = 2.02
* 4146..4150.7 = 2.03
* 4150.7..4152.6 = 2.02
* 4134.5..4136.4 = 1.85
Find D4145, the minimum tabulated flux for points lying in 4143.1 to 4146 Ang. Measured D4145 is 2.09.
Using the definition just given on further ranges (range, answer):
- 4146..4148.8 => 2.01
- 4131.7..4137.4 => 1.84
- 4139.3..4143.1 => 1.98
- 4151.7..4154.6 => 1.89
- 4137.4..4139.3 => 1.99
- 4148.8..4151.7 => 2.03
